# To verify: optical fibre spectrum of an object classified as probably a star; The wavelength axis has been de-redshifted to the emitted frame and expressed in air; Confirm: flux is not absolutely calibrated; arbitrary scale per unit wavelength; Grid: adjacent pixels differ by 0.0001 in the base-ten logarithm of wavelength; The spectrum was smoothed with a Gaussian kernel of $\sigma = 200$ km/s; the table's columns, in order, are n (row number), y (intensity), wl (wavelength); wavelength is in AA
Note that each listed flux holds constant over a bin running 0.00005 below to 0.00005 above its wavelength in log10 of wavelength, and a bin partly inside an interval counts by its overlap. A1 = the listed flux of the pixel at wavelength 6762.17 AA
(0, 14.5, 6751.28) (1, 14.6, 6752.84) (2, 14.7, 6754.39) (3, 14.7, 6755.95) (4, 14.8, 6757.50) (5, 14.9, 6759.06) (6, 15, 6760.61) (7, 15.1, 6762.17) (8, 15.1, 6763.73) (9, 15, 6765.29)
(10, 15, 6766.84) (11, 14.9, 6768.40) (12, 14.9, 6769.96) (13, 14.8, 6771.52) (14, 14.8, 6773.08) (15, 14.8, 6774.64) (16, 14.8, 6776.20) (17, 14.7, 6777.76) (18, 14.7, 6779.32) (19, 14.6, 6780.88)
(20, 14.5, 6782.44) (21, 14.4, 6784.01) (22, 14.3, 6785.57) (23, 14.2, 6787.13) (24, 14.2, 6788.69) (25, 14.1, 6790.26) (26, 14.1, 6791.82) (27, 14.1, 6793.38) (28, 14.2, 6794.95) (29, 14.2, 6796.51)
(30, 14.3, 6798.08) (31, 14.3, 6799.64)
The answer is 15.1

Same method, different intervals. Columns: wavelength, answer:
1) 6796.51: 14.2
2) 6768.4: 14.9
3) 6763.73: 15.1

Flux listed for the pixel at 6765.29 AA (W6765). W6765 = 15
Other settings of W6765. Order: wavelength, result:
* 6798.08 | 14.3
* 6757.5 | 14.8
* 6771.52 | 14.8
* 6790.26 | 14.1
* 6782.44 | 14.5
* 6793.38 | 14.1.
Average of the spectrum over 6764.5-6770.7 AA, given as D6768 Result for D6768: 15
